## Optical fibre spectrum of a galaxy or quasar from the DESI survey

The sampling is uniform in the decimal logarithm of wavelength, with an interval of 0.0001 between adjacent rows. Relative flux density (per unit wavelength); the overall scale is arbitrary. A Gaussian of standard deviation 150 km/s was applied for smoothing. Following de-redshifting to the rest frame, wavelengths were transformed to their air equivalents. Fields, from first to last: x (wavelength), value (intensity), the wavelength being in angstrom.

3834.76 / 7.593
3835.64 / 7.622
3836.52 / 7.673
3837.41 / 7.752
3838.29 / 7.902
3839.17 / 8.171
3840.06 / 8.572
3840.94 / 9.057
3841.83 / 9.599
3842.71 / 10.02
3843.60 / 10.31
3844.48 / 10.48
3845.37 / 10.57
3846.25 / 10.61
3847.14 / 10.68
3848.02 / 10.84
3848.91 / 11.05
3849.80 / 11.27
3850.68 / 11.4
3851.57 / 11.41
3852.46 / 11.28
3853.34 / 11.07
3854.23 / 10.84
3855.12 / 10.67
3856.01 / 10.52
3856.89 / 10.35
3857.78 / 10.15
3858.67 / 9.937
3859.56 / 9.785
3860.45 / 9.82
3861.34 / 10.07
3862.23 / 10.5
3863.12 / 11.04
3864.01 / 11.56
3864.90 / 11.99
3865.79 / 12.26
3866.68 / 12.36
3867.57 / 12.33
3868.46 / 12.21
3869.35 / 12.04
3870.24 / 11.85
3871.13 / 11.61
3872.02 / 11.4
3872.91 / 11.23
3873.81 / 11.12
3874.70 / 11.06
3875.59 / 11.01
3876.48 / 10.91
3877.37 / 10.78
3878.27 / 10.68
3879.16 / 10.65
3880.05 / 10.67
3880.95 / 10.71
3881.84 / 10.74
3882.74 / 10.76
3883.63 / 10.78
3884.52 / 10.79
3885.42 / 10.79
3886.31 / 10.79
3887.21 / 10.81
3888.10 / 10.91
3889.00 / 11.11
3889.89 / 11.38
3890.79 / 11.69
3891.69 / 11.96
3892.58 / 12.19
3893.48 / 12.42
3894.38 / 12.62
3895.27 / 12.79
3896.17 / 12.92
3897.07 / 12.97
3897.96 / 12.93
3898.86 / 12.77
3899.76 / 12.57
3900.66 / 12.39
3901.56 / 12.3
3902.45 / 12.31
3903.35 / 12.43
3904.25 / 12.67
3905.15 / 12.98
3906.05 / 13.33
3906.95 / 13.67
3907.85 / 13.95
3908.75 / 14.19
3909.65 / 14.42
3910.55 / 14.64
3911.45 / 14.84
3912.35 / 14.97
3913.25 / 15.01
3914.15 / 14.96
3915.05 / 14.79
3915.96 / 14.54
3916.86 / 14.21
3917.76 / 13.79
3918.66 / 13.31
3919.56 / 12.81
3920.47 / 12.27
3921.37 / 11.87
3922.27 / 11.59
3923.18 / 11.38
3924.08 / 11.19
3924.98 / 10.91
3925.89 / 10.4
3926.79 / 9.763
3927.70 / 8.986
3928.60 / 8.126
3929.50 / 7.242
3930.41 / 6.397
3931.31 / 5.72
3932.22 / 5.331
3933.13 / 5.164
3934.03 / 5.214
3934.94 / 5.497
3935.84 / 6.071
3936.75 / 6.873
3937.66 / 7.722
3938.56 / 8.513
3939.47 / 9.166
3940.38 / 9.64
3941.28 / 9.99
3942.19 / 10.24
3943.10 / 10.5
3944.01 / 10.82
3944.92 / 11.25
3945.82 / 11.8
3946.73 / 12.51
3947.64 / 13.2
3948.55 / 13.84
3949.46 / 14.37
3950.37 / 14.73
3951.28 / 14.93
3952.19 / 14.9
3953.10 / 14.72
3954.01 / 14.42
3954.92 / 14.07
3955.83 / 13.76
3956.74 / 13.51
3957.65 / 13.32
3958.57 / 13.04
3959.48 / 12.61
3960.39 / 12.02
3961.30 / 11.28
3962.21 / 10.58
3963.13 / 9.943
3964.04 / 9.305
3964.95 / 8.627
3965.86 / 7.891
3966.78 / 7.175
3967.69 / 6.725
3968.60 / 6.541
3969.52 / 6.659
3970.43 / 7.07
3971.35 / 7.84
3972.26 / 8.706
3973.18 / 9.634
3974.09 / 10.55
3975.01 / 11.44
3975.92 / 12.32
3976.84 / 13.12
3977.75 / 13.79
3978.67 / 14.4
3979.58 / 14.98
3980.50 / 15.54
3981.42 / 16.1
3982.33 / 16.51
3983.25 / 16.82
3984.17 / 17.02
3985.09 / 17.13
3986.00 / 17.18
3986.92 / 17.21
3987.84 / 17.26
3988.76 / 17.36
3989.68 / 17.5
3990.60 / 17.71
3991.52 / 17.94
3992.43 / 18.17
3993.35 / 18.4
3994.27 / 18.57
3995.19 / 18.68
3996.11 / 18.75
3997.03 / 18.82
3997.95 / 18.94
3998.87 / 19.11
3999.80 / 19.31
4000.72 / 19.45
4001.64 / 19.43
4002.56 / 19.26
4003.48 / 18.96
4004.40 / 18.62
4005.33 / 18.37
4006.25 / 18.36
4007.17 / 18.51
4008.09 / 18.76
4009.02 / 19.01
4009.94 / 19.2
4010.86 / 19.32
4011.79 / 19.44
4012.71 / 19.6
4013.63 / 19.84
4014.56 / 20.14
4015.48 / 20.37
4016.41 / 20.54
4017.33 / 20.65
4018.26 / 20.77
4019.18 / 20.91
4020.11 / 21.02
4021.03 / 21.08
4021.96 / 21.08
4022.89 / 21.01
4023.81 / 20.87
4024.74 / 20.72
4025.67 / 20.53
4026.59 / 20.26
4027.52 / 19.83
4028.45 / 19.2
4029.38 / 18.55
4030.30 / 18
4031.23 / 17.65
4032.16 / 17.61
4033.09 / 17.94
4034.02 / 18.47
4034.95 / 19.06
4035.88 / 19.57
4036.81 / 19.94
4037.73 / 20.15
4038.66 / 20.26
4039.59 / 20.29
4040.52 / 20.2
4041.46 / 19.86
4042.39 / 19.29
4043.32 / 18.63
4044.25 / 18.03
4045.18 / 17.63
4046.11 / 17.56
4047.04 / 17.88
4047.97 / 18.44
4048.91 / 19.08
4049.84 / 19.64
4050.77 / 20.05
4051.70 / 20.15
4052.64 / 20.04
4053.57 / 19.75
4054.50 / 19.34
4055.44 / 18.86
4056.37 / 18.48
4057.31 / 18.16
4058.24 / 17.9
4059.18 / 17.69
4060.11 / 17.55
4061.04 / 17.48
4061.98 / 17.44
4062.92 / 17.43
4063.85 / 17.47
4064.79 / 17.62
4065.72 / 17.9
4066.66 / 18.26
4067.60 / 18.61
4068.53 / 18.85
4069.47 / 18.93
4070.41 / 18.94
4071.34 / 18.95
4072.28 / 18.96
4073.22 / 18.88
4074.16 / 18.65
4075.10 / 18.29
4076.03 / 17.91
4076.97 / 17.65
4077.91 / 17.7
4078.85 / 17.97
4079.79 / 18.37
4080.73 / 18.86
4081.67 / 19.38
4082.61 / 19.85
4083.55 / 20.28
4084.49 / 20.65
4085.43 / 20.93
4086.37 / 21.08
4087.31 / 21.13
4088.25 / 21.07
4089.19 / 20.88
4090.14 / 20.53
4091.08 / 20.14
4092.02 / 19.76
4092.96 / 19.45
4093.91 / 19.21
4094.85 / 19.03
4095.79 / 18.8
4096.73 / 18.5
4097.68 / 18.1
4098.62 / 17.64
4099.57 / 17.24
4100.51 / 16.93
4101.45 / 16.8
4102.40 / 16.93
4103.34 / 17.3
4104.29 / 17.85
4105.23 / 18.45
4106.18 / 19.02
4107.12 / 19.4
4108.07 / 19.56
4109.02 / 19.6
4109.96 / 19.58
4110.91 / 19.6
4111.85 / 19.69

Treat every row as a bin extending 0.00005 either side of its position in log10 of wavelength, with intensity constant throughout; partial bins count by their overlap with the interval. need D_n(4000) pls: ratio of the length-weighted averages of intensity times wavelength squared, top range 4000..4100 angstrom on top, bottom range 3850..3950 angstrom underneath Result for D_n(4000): 1.84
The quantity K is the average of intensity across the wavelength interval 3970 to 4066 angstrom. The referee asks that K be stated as 18.1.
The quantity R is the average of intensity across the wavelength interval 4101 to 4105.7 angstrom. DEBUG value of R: 17.5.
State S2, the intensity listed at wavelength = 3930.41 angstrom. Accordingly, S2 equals 6.397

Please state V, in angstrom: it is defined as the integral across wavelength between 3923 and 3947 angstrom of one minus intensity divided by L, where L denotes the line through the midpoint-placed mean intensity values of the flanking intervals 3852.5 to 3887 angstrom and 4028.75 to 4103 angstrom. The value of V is 8.7 angstrom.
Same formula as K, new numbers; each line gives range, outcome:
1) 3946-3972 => 11.4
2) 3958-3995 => 13.1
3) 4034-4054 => 19.3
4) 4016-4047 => 19.6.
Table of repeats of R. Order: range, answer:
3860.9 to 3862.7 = 10.3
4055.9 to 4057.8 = 18.3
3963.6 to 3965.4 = 8.98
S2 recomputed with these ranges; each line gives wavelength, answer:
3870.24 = 11.85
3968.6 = 6.541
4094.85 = 19.03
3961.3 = 11.28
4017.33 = 20.65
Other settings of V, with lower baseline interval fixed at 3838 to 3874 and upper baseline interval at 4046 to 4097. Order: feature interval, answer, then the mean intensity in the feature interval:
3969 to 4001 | 0.69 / 15.4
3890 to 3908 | -0.38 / 12.6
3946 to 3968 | 3.59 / 12.2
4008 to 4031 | -4.13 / 20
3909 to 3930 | 1.09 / 12.4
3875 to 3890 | 1.18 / 10.8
